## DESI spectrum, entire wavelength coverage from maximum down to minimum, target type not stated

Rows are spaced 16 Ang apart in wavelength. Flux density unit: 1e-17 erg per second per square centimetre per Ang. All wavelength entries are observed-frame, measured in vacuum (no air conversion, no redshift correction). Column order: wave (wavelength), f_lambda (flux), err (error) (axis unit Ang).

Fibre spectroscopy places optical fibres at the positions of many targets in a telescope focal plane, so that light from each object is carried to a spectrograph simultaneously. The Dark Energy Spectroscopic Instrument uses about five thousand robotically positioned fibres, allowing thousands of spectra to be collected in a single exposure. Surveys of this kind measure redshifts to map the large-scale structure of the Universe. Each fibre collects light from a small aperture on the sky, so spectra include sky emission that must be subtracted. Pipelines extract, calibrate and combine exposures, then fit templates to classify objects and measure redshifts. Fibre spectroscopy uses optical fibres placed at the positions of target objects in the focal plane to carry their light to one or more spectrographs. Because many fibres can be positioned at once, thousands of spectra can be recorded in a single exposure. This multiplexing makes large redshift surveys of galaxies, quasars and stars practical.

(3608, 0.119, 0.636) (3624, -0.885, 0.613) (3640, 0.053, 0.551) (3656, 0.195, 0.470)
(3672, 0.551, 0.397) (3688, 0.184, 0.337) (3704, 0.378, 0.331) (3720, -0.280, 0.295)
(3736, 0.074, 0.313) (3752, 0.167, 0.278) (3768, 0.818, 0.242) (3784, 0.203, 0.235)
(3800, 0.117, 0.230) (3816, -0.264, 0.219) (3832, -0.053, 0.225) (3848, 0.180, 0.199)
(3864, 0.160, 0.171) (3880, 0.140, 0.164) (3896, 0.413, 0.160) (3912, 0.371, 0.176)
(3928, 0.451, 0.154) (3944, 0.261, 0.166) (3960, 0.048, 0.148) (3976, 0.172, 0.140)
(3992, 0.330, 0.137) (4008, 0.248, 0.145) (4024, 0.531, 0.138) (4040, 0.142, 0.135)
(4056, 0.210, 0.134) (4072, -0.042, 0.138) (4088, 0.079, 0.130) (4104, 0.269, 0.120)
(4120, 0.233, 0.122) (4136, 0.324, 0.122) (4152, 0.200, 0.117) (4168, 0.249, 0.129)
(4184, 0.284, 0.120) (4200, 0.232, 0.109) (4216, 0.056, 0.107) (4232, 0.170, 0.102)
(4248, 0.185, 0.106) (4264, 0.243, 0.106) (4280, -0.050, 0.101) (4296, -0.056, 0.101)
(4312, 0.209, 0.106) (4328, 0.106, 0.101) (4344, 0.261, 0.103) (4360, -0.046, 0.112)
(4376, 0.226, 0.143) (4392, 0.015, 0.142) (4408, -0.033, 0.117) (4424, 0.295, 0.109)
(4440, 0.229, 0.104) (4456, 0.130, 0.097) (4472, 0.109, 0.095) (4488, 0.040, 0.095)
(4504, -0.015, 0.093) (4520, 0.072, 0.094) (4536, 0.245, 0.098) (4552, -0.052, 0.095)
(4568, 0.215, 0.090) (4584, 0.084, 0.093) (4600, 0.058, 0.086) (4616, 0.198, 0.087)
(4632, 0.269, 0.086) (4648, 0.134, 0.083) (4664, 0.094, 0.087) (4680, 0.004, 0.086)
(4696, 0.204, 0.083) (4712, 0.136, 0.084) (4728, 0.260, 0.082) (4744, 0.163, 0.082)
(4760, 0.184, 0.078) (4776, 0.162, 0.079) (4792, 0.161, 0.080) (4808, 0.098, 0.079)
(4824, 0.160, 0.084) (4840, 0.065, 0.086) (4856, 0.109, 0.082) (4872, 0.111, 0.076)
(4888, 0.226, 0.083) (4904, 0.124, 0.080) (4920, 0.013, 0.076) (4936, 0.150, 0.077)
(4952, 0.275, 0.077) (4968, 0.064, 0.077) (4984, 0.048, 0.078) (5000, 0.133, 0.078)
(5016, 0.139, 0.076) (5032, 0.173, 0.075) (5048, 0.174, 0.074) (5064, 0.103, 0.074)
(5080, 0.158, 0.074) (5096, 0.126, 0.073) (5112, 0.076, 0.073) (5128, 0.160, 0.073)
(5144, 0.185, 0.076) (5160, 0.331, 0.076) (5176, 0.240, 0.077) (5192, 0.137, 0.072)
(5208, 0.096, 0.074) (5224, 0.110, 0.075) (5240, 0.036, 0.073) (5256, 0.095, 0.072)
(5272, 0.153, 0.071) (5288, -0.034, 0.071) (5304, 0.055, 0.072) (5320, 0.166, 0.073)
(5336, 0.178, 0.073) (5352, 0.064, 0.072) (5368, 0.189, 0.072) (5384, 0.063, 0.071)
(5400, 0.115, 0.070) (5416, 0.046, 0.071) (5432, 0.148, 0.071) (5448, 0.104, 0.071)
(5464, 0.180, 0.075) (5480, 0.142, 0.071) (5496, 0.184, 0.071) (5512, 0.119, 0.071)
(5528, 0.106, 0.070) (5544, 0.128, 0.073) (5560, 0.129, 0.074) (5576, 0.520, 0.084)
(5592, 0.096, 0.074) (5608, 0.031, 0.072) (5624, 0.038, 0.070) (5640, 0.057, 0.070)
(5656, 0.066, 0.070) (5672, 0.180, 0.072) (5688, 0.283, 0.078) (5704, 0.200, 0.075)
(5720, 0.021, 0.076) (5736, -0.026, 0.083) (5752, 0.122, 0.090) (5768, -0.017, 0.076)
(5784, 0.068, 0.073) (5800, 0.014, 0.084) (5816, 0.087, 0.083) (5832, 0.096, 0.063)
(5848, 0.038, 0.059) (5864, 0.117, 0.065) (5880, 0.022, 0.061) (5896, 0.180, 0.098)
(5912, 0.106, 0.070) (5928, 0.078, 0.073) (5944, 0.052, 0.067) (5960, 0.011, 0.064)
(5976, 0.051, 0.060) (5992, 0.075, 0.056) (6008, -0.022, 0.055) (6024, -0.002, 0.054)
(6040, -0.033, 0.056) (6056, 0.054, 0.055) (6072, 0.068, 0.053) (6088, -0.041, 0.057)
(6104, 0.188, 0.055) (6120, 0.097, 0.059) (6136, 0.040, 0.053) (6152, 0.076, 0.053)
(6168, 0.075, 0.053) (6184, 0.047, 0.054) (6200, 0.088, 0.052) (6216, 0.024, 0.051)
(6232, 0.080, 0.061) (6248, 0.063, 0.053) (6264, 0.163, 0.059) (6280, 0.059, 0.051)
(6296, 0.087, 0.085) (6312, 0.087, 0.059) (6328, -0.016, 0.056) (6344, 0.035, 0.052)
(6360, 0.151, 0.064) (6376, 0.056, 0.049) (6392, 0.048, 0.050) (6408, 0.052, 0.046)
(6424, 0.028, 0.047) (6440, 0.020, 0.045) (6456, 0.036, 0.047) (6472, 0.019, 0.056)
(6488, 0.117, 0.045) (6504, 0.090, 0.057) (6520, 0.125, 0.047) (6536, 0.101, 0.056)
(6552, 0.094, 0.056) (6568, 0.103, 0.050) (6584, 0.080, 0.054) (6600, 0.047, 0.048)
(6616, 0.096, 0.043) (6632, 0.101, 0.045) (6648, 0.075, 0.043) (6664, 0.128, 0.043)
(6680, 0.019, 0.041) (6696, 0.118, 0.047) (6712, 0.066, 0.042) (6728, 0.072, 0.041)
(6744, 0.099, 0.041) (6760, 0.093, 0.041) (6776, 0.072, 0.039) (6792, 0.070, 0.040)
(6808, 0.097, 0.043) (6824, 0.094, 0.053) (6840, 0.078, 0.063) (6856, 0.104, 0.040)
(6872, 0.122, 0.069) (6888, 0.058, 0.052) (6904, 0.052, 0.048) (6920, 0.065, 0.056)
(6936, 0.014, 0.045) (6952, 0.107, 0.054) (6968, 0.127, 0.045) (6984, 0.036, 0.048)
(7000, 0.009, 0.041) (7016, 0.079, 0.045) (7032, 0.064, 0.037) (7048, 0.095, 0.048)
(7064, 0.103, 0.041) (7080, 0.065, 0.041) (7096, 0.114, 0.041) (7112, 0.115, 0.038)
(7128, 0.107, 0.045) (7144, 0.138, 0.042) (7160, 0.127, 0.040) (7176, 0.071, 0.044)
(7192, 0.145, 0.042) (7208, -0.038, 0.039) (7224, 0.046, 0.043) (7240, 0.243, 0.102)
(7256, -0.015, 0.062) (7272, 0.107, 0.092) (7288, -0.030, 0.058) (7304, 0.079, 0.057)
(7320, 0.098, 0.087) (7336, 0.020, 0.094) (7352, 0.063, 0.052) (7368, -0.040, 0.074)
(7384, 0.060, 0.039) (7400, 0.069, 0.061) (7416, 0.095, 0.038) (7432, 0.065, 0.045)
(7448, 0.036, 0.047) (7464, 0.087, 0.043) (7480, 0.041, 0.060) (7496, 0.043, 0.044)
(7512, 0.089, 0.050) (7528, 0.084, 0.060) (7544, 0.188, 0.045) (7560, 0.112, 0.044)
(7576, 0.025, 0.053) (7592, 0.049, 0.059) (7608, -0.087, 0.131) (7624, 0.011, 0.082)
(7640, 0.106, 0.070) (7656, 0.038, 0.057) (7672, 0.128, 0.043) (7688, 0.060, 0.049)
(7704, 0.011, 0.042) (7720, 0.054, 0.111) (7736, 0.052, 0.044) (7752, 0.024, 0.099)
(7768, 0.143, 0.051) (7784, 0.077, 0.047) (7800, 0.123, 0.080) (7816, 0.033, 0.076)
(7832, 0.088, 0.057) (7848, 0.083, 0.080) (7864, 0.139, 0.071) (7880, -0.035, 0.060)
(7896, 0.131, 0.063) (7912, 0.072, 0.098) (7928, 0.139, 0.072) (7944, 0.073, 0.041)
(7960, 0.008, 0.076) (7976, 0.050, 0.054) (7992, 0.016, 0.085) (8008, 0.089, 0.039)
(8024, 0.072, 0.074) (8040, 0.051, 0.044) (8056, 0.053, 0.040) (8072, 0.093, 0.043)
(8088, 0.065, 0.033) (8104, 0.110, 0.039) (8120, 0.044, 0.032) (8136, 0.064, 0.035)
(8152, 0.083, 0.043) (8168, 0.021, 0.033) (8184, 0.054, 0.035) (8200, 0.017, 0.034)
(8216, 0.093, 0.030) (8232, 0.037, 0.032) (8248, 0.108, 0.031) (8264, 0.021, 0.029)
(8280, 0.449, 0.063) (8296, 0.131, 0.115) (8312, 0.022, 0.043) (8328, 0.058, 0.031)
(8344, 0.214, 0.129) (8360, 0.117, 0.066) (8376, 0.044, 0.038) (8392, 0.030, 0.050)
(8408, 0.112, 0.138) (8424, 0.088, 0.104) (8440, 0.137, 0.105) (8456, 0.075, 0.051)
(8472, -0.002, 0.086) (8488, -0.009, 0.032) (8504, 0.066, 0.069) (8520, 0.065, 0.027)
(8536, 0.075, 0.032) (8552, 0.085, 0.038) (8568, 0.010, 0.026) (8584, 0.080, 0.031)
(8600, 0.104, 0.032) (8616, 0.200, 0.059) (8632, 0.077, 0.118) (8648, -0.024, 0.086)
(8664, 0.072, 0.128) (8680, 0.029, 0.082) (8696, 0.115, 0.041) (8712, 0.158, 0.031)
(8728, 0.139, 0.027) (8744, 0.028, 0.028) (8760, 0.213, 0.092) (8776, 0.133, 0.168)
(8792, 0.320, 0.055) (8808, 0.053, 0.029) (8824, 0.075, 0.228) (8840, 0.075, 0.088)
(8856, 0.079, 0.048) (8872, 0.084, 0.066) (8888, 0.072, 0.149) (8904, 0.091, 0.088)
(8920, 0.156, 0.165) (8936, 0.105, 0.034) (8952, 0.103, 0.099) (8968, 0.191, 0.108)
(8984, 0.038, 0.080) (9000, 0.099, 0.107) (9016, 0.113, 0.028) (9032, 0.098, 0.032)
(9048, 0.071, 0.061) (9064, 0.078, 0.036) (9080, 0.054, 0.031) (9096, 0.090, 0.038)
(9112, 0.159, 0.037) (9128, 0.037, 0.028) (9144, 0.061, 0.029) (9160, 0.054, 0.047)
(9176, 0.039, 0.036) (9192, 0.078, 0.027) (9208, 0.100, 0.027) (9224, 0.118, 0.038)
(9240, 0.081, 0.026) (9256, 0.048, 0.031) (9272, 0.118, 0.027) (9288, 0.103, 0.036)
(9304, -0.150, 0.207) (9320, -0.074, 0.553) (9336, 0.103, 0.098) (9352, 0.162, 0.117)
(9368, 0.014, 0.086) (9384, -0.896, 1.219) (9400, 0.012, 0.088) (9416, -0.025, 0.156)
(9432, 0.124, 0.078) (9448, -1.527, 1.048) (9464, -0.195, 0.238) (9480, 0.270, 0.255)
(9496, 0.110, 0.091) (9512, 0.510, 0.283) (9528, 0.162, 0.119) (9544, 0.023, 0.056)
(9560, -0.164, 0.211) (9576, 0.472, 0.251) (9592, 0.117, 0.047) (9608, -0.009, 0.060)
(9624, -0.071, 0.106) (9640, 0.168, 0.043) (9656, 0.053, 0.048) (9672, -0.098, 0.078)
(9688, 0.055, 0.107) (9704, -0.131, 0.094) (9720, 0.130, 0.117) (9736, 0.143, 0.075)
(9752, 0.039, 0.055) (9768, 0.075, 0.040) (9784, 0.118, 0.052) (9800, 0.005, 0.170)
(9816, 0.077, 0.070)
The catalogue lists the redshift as 1.222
